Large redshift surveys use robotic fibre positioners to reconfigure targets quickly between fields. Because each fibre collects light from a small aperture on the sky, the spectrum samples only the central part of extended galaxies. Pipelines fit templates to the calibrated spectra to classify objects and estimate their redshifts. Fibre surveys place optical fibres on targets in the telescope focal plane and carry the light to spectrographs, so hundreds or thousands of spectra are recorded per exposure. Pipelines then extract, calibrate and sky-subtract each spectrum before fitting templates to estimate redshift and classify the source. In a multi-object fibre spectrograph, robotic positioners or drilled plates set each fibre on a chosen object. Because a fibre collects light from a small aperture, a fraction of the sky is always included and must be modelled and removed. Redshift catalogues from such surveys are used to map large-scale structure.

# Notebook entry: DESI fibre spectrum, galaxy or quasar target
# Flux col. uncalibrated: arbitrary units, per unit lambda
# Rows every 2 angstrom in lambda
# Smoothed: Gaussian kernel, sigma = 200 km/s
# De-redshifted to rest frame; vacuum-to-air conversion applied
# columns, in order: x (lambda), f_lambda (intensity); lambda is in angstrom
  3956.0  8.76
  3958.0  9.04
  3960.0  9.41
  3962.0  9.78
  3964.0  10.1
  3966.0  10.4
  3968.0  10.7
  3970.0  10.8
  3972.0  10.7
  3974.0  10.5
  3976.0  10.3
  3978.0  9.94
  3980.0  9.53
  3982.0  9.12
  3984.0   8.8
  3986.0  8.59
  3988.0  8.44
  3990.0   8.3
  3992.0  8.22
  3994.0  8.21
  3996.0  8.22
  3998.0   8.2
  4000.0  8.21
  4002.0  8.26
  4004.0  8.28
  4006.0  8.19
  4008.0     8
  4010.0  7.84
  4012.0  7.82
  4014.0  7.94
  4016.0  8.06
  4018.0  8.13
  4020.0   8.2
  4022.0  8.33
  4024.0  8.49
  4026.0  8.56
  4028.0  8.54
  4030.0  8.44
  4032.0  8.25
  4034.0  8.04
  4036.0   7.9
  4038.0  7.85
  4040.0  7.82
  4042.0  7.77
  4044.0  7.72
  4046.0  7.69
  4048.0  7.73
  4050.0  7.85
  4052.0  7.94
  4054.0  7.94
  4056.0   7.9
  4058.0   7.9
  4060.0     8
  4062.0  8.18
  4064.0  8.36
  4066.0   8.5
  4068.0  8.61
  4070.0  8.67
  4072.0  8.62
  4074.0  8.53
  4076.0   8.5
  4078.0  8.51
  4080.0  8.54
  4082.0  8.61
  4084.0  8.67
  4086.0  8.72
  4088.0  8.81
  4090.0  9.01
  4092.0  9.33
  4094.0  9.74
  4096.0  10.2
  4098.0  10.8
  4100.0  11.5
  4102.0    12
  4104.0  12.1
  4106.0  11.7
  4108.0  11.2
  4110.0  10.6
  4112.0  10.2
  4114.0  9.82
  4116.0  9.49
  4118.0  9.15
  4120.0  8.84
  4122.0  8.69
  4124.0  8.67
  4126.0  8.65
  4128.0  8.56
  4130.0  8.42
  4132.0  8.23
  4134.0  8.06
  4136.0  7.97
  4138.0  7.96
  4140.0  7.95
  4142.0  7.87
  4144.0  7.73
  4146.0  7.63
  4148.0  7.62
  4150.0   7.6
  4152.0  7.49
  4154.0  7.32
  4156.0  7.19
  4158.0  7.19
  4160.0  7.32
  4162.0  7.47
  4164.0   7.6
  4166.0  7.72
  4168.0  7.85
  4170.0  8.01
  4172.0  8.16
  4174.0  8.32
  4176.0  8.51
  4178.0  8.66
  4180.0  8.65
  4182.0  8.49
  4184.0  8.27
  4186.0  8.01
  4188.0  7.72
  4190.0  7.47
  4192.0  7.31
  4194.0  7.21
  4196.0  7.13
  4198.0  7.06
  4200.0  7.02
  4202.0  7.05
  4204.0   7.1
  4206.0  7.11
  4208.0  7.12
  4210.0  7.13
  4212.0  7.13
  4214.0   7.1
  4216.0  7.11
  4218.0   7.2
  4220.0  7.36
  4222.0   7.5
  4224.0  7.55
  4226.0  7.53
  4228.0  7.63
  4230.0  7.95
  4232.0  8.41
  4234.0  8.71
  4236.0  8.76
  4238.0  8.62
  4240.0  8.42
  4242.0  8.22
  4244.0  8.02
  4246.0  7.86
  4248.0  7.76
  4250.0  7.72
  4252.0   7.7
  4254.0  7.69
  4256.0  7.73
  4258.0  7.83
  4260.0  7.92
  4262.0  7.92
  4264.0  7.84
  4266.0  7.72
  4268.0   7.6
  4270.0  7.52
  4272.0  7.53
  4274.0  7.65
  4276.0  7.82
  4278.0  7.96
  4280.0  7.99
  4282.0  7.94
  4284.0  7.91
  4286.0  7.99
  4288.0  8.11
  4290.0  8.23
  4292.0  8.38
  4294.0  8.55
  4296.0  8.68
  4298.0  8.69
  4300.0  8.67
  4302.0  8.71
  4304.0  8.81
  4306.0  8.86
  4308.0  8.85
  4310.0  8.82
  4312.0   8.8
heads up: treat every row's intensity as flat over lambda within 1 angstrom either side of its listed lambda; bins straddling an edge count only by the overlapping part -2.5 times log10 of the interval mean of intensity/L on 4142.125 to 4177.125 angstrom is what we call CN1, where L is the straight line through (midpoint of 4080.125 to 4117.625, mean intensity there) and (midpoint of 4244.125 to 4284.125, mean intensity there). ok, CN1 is 0.20 mag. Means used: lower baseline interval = 10.1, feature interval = 7.7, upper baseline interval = 7.78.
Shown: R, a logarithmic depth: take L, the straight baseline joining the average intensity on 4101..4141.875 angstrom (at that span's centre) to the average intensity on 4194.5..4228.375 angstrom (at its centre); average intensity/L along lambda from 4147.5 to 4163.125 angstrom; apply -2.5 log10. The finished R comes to 0.16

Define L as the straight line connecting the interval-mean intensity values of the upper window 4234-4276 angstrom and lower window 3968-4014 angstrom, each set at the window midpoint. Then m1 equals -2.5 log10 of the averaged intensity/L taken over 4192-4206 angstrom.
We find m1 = 0.144 mag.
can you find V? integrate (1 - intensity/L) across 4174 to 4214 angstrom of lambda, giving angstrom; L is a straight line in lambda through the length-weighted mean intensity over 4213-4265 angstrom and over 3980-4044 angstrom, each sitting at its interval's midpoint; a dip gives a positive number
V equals 1.7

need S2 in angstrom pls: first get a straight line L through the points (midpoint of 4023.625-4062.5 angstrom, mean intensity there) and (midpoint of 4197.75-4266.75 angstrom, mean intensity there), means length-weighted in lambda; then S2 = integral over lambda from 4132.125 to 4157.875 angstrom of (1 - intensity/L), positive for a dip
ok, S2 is 0.4 angstrom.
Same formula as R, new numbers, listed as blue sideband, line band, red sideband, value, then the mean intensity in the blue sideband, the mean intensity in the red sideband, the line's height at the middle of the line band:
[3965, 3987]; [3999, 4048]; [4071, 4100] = 0.18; 9.94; 9.13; 9.59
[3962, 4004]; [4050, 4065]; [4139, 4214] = 0.08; 9.27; 7.62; 8.63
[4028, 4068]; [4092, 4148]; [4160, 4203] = -0.19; 8.02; 7.78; 7.89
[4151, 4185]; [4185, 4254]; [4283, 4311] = 0.07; 7.9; 8.52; 8.14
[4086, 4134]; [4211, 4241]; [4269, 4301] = 0.11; 9.75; 8.1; 8.66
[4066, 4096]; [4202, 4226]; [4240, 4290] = 0.13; 8.81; 7.85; 8.12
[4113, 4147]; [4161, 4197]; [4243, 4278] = 0.04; 8.45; 7.76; 8.19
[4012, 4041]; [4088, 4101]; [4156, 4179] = -0.24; 8.17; 7.86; 8.02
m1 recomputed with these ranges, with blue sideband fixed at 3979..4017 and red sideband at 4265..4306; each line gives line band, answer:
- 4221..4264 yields 0.03 mag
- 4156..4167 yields 0.11 mag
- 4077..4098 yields -0.10 mag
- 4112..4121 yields -0.14 mag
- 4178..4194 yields 0.03 mag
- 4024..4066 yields 0.03 mag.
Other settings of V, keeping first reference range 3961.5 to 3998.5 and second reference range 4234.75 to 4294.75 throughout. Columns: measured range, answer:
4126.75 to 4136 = 0.4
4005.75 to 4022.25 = 2.2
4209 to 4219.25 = 1.4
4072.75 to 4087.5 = 0.5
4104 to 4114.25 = -2.5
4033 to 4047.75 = 2.1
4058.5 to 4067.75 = 0.7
